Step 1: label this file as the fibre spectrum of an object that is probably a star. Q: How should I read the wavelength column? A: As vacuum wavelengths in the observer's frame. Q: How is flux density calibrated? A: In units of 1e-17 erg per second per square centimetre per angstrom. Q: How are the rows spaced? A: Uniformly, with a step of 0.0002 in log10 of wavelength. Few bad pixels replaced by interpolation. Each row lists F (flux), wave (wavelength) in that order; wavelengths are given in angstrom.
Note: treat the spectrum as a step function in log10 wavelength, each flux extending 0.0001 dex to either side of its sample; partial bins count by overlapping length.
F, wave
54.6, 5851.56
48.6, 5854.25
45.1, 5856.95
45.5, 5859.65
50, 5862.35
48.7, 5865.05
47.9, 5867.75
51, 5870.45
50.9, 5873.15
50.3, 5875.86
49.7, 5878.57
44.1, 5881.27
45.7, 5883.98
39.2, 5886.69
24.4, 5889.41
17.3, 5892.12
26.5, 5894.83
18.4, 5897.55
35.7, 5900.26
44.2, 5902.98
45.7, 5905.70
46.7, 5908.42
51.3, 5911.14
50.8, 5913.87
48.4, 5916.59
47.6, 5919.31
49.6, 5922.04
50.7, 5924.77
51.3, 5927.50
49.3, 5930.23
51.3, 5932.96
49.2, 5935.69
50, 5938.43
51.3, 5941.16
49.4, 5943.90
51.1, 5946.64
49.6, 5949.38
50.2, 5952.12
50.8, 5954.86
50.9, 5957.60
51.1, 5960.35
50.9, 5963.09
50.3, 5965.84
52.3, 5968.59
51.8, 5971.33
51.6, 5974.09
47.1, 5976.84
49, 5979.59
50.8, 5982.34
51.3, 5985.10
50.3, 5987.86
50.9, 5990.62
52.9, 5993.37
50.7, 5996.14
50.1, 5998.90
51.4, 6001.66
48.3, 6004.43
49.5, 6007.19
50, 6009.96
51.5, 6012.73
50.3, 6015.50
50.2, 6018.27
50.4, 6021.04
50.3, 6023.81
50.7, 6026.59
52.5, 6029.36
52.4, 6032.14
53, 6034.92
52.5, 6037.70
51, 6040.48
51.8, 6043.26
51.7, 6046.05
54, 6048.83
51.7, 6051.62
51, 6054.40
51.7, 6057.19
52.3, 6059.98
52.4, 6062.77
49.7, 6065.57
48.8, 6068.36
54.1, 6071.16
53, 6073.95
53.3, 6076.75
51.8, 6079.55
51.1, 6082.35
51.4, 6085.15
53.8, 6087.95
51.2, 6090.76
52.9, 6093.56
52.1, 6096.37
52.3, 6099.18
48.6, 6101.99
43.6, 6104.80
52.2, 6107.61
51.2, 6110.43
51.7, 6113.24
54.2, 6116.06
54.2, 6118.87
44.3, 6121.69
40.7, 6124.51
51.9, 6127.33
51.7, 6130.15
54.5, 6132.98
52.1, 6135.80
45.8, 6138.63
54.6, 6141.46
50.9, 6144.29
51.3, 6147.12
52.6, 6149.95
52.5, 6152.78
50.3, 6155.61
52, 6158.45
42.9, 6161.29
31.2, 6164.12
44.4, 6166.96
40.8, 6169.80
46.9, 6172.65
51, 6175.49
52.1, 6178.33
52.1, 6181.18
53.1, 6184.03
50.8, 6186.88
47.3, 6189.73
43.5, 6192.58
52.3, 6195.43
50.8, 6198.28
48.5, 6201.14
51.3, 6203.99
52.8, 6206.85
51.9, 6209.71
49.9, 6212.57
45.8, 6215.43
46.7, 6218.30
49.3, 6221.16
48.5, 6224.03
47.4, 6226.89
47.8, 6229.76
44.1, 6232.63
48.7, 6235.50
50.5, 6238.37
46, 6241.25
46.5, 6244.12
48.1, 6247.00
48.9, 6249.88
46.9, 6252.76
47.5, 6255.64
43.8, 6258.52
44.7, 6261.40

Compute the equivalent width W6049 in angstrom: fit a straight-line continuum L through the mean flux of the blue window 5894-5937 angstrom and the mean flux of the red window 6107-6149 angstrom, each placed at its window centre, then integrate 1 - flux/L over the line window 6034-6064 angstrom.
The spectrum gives -2.14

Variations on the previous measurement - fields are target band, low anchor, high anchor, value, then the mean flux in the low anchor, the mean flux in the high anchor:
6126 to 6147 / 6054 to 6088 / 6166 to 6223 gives -0.5 angstrom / 51.8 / 49.1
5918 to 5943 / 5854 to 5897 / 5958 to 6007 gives -1.9 angstrom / 42.2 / 50.6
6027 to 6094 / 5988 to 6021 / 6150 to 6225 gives -2.8 angstrom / 50.5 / 48.5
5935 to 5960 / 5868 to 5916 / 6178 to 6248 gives -4.7 angstrom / 41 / 49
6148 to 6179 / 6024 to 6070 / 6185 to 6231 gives 1.8 angstrom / 51.7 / 49.1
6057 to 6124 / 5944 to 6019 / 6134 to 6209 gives -2.0 angstrom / 50.5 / 49.1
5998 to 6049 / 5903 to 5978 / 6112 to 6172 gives -1.7 angstrom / 49.9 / 48.7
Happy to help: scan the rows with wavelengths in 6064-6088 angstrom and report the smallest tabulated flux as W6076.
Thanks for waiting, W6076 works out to 48.8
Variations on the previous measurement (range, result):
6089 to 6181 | 31.2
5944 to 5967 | 49.6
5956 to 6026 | 47.1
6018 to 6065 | 50.2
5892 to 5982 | 17.3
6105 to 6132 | 40.7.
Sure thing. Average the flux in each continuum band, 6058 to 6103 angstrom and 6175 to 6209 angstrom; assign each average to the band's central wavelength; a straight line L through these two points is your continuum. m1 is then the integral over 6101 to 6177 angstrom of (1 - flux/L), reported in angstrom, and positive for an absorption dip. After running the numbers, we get 3.4 angstrom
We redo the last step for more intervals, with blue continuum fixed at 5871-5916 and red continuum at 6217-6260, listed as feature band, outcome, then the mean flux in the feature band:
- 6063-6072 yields -1.42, 50.8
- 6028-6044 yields -3.30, 52.2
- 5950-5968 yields -3.88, 50.7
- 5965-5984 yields -3.80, 50.4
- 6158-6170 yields 1.11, 41.6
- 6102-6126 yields -2.22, 49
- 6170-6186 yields -1.42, 50.2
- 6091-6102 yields -1.81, 51.8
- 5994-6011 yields -3.00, 50.1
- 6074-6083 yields -1.66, 52.3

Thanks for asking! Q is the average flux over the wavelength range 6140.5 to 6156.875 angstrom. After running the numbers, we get 52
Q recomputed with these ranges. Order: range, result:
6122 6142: 49.7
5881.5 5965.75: 45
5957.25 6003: 50.8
